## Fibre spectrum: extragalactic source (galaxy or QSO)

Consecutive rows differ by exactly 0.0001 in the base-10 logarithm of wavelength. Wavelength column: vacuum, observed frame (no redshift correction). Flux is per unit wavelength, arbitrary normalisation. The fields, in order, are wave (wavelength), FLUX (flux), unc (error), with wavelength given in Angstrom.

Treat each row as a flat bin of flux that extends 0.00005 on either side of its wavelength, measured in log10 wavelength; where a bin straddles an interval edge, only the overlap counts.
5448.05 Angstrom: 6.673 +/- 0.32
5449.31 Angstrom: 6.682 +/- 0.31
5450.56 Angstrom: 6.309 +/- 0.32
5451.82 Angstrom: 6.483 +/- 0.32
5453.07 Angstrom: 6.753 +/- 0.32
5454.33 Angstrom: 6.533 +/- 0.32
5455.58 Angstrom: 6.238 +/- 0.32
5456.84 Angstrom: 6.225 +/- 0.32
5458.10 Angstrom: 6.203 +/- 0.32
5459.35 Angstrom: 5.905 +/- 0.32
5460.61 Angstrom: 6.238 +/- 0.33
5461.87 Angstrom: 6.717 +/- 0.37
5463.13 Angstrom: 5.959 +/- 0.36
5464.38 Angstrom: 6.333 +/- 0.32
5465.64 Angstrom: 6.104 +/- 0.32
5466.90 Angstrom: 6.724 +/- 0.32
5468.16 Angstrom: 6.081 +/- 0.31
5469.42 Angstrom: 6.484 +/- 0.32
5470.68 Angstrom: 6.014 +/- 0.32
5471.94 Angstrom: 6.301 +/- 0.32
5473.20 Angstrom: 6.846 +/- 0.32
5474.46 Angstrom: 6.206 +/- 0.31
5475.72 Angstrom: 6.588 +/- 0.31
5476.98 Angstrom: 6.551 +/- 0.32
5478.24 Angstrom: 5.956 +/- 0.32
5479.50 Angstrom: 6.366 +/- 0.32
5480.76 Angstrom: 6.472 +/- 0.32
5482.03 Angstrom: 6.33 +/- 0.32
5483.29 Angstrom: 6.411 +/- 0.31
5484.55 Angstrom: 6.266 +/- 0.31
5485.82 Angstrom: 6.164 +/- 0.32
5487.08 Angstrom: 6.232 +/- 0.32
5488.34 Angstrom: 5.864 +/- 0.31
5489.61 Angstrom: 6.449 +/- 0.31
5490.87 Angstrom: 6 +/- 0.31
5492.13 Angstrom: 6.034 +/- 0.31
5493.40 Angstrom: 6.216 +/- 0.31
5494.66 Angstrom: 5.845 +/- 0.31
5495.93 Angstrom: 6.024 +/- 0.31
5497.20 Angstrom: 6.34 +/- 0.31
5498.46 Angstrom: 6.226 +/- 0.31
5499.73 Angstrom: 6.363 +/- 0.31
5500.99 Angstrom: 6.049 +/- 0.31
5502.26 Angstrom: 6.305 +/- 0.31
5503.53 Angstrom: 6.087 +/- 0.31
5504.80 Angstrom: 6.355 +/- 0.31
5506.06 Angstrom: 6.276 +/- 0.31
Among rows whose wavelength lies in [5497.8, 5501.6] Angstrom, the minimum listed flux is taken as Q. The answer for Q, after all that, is 6.049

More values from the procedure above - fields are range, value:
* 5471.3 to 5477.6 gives 6.206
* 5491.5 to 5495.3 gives 5.845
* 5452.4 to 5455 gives 6.533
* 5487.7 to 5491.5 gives 5.864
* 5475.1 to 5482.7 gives 5.956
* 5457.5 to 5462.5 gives 5.905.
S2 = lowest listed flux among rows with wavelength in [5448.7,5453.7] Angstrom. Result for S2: 6.309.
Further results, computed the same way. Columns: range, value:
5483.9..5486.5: 6.164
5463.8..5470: 6.081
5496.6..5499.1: 6.226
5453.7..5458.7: 6.203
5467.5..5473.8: 6.014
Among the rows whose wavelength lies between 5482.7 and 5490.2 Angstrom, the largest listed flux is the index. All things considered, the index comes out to 6.449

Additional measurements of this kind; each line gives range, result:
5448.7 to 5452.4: 6.682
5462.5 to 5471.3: 6.724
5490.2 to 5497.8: 6.34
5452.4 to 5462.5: 6.753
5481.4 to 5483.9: 6.411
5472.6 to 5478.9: 6.846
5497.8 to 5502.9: 6.363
